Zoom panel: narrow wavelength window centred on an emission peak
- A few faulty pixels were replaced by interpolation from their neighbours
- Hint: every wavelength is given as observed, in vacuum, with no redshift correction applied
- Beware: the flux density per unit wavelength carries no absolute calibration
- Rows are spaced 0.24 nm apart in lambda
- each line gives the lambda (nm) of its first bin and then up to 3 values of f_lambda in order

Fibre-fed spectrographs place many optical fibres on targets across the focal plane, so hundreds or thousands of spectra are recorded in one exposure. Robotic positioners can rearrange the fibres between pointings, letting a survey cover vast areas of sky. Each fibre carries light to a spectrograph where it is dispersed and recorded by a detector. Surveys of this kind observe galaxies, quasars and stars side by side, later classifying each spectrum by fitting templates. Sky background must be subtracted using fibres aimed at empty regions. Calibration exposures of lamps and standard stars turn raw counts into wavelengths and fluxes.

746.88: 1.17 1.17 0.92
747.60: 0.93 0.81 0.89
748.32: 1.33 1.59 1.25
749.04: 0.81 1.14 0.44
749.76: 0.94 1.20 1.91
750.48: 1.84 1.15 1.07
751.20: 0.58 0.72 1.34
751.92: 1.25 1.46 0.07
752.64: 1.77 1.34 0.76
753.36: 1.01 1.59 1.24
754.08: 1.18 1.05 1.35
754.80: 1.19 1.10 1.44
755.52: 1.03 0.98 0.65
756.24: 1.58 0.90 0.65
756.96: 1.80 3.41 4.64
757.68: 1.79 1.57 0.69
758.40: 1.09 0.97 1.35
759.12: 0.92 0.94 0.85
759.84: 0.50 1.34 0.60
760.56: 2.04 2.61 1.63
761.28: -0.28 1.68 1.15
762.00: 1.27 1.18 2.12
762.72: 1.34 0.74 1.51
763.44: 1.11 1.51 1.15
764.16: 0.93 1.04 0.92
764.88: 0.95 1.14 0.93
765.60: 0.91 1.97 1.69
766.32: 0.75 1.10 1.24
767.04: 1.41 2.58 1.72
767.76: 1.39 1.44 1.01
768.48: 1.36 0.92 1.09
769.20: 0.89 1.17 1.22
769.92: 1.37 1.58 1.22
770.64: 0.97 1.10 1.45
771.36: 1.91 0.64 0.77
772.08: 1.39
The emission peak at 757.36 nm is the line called H-beta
